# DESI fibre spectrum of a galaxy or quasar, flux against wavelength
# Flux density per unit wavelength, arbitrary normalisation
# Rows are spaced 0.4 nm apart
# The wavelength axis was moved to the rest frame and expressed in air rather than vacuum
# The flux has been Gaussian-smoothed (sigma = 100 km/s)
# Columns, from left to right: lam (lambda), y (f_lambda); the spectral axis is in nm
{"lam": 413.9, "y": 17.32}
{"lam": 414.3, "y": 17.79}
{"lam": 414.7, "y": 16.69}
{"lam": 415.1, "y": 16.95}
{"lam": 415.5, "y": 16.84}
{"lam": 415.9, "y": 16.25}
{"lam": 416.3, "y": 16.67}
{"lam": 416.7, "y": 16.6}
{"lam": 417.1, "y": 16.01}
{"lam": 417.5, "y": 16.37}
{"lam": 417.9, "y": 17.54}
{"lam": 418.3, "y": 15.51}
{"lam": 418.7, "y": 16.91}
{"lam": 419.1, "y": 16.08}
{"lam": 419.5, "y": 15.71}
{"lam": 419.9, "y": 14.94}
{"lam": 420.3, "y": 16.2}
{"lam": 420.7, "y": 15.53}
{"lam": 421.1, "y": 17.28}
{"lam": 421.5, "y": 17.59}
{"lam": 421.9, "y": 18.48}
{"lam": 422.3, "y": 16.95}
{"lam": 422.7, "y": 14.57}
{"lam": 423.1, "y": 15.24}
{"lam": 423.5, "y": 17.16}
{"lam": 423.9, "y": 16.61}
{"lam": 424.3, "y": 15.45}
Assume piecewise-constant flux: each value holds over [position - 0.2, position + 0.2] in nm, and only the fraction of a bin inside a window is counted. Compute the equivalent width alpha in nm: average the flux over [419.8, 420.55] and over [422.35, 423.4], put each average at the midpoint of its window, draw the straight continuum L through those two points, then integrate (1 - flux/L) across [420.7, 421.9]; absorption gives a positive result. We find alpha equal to -0.134 nm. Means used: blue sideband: 15.7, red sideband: 15.4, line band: 17.3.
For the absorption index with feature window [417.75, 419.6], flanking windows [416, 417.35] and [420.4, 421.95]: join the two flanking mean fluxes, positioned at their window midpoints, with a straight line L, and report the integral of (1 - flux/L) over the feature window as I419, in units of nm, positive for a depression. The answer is 0.04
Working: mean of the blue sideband 16.4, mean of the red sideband 17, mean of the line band 16.4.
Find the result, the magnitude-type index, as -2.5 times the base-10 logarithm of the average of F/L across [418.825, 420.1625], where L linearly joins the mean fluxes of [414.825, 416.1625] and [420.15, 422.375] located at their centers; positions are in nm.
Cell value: 0.08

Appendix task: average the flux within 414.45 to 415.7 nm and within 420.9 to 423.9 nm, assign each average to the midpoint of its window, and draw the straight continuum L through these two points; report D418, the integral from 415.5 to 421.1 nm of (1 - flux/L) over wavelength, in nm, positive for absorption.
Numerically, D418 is 0.19 nm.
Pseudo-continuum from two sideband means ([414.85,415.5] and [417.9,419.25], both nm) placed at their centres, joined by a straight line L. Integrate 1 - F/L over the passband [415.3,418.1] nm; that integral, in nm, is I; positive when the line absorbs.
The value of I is 0.01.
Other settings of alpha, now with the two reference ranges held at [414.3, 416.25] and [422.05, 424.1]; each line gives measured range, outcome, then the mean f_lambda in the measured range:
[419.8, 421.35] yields 0.02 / 16.1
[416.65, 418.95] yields 0.02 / 16.5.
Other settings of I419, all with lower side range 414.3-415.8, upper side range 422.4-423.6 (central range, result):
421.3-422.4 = -0.133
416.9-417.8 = 0.011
